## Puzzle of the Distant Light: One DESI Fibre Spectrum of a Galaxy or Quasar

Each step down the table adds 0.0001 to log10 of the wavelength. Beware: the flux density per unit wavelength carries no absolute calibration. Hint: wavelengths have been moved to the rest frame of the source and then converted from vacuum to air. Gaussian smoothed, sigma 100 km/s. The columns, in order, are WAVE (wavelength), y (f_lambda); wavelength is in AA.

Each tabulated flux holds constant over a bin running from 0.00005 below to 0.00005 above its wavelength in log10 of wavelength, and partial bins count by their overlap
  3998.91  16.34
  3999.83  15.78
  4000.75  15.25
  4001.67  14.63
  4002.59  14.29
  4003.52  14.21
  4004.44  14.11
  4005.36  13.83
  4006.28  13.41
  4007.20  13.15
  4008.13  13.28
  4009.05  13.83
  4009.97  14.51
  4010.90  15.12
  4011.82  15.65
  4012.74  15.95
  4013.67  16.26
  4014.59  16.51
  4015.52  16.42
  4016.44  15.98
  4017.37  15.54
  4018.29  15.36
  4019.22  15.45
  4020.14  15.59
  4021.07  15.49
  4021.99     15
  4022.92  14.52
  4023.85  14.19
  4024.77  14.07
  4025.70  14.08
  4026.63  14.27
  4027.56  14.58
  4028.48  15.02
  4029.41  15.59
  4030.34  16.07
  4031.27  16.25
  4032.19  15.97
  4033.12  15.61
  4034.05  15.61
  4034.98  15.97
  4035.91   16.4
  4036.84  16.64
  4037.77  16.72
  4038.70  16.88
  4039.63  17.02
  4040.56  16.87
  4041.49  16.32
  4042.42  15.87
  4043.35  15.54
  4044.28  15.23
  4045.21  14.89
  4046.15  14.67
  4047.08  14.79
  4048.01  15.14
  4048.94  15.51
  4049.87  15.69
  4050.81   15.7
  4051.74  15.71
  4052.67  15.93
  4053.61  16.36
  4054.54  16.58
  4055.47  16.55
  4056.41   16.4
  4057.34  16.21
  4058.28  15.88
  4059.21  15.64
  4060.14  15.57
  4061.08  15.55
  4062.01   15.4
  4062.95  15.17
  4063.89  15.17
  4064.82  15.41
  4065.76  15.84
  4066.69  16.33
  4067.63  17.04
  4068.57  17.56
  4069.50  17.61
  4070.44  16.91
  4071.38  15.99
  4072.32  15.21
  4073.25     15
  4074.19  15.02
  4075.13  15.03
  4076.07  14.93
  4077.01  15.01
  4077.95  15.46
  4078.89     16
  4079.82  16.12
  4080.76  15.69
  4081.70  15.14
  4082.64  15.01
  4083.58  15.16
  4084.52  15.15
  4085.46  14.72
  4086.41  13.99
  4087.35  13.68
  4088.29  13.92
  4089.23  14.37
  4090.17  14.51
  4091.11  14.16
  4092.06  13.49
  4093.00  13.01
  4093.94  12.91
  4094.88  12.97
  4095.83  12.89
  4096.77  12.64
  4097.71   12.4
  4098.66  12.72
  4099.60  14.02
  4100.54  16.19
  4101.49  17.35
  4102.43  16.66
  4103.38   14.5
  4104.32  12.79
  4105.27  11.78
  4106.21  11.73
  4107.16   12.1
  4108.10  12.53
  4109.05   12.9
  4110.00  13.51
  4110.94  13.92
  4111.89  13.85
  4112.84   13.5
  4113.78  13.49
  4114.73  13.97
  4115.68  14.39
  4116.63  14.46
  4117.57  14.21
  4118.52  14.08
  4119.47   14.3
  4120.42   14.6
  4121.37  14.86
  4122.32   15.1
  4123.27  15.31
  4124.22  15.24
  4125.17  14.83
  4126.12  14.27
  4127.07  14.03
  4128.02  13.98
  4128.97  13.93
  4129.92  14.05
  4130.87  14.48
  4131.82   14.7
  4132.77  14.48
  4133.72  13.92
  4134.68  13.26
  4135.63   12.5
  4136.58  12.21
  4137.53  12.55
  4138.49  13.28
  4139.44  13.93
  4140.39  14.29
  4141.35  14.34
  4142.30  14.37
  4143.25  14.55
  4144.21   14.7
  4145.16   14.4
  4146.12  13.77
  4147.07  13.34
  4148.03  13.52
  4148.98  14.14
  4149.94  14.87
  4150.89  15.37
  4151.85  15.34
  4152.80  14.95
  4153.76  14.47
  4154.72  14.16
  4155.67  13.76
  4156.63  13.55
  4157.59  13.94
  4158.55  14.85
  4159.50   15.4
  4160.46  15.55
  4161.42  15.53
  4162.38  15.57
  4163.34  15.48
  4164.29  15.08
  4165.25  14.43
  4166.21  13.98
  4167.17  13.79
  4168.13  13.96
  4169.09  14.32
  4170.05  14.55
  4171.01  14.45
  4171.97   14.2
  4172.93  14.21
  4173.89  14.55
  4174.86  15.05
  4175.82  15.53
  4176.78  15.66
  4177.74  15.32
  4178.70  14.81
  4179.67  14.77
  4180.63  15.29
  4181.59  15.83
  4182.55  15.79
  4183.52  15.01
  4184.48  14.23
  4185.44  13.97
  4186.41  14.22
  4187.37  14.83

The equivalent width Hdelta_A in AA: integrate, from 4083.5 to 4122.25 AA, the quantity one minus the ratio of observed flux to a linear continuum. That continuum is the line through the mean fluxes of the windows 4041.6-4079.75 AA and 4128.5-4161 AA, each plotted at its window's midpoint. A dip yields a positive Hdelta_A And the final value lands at 2.8 AA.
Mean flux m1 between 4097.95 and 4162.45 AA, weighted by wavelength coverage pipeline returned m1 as 14.1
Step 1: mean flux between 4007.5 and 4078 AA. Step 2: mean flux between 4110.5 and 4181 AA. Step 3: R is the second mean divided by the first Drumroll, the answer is 0.9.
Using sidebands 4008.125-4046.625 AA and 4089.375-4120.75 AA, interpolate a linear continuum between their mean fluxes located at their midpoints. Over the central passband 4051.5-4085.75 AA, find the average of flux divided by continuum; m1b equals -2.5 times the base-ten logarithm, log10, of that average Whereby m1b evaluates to -0.087 mag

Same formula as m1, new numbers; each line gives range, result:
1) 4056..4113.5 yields 14.7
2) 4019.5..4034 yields 15.1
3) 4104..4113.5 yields 12.9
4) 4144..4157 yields 14.3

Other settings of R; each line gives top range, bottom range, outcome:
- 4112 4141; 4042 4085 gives 0.90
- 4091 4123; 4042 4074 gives 0.87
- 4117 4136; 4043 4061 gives 0.91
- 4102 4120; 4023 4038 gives 0.88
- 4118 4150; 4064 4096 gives 0.94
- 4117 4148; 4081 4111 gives 1.02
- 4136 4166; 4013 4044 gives 0.92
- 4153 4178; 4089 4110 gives 1.08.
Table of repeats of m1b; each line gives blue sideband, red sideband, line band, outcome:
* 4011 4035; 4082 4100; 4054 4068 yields -0.101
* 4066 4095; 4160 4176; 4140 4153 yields 0.028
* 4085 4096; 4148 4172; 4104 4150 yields 0.026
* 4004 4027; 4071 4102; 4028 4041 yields -0.099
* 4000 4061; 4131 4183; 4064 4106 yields 0.014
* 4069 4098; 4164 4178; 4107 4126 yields 0.041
